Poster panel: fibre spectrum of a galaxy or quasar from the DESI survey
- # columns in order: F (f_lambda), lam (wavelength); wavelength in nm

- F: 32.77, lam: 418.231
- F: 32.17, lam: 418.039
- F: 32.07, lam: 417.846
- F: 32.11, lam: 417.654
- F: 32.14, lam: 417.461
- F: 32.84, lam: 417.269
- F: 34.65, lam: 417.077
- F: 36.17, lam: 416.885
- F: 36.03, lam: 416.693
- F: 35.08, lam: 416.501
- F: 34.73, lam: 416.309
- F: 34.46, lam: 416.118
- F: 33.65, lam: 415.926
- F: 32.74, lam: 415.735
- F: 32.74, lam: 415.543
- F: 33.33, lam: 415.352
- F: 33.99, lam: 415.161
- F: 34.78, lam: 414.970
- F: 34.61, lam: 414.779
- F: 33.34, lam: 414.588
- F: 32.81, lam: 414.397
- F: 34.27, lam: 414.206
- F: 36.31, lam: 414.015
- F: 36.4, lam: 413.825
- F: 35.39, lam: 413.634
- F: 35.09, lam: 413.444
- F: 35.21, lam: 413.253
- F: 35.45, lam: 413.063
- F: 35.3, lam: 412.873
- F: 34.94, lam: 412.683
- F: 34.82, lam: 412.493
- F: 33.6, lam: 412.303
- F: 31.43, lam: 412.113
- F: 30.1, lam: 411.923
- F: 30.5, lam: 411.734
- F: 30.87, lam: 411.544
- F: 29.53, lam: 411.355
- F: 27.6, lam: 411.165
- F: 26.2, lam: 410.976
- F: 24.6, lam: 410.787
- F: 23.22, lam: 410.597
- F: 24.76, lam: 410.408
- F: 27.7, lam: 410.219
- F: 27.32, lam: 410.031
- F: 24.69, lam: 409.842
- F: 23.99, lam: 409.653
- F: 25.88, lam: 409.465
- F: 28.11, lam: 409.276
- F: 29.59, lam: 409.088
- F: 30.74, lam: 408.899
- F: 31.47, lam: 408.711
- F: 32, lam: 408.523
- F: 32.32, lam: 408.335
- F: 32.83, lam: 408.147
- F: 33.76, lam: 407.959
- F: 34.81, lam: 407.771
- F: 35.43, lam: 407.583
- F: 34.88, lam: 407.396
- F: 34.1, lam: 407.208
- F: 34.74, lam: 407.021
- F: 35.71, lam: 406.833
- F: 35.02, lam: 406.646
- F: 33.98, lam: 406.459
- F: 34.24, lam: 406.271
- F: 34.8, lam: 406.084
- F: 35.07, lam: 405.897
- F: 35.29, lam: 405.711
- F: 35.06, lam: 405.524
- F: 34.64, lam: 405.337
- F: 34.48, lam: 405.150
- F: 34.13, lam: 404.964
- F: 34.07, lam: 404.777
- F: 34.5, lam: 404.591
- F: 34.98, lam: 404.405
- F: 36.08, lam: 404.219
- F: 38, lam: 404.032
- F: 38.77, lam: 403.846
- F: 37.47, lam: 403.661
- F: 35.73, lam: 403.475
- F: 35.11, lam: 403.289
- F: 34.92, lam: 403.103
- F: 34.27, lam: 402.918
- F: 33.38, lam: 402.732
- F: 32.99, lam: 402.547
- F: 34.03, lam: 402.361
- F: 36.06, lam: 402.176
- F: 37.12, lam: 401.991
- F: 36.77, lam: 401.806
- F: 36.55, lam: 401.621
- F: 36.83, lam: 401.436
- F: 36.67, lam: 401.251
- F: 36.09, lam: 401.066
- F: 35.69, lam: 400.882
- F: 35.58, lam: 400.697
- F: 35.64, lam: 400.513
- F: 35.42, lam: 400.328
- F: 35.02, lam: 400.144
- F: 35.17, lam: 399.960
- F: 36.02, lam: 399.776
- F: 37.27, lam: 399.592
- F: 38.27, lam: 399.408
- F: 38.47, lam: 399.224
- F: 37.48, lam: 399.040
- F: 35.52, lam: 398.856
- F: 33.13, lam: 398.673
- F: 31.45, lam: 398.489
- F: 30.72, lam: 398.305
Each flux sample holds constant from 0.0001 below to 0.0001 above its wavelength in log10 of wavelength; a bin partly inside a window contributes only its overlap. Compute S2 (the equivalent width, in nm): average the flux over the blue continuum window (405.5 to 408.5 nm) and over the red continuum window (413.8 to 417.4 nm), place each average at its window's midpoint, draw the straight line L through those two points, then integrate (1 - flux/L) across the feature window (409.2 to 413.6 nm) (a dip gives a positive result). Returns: 0.60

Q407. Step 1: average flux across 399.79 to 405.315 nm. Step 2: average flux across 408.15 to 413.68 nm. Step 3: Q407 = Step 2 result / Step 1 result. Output 0.85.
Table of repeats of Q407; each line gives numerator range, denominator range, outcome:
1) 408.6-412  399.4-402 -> 0.76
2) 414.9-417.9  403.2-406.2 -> 0.95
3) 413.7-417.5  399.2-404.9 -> 0.96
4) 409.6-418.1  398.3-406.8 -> 0.91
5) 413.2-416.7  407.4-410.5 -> 1.15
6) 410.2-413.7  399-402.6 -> 0.85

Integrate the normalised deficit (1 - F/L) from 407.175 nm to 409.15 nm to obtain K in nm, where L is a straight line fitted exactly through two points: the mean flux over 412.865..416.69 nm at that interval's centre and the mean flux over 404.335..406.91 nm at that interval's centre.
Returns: 0.10 nm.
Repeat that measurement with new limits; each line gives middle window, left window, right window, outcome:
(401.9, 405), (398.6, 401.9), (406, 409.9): -0.08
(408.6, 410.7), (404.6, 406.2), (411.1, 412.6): 0.34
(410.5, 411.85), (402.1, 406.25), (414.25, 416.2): 0.26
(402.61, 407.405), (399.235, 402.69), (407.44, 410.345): -0.32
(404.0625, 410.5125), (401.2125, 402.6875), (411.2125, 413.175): 0.33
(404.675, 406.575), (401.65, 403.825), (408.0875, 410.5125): -0.13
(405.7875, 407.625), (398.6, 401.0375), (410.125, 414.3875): -0.07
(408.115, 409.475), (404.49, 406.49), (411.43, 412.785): 0.12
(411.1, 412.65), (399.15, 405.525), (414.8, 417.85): 0.14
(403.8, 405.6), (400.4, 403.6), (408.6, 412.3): -0.12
